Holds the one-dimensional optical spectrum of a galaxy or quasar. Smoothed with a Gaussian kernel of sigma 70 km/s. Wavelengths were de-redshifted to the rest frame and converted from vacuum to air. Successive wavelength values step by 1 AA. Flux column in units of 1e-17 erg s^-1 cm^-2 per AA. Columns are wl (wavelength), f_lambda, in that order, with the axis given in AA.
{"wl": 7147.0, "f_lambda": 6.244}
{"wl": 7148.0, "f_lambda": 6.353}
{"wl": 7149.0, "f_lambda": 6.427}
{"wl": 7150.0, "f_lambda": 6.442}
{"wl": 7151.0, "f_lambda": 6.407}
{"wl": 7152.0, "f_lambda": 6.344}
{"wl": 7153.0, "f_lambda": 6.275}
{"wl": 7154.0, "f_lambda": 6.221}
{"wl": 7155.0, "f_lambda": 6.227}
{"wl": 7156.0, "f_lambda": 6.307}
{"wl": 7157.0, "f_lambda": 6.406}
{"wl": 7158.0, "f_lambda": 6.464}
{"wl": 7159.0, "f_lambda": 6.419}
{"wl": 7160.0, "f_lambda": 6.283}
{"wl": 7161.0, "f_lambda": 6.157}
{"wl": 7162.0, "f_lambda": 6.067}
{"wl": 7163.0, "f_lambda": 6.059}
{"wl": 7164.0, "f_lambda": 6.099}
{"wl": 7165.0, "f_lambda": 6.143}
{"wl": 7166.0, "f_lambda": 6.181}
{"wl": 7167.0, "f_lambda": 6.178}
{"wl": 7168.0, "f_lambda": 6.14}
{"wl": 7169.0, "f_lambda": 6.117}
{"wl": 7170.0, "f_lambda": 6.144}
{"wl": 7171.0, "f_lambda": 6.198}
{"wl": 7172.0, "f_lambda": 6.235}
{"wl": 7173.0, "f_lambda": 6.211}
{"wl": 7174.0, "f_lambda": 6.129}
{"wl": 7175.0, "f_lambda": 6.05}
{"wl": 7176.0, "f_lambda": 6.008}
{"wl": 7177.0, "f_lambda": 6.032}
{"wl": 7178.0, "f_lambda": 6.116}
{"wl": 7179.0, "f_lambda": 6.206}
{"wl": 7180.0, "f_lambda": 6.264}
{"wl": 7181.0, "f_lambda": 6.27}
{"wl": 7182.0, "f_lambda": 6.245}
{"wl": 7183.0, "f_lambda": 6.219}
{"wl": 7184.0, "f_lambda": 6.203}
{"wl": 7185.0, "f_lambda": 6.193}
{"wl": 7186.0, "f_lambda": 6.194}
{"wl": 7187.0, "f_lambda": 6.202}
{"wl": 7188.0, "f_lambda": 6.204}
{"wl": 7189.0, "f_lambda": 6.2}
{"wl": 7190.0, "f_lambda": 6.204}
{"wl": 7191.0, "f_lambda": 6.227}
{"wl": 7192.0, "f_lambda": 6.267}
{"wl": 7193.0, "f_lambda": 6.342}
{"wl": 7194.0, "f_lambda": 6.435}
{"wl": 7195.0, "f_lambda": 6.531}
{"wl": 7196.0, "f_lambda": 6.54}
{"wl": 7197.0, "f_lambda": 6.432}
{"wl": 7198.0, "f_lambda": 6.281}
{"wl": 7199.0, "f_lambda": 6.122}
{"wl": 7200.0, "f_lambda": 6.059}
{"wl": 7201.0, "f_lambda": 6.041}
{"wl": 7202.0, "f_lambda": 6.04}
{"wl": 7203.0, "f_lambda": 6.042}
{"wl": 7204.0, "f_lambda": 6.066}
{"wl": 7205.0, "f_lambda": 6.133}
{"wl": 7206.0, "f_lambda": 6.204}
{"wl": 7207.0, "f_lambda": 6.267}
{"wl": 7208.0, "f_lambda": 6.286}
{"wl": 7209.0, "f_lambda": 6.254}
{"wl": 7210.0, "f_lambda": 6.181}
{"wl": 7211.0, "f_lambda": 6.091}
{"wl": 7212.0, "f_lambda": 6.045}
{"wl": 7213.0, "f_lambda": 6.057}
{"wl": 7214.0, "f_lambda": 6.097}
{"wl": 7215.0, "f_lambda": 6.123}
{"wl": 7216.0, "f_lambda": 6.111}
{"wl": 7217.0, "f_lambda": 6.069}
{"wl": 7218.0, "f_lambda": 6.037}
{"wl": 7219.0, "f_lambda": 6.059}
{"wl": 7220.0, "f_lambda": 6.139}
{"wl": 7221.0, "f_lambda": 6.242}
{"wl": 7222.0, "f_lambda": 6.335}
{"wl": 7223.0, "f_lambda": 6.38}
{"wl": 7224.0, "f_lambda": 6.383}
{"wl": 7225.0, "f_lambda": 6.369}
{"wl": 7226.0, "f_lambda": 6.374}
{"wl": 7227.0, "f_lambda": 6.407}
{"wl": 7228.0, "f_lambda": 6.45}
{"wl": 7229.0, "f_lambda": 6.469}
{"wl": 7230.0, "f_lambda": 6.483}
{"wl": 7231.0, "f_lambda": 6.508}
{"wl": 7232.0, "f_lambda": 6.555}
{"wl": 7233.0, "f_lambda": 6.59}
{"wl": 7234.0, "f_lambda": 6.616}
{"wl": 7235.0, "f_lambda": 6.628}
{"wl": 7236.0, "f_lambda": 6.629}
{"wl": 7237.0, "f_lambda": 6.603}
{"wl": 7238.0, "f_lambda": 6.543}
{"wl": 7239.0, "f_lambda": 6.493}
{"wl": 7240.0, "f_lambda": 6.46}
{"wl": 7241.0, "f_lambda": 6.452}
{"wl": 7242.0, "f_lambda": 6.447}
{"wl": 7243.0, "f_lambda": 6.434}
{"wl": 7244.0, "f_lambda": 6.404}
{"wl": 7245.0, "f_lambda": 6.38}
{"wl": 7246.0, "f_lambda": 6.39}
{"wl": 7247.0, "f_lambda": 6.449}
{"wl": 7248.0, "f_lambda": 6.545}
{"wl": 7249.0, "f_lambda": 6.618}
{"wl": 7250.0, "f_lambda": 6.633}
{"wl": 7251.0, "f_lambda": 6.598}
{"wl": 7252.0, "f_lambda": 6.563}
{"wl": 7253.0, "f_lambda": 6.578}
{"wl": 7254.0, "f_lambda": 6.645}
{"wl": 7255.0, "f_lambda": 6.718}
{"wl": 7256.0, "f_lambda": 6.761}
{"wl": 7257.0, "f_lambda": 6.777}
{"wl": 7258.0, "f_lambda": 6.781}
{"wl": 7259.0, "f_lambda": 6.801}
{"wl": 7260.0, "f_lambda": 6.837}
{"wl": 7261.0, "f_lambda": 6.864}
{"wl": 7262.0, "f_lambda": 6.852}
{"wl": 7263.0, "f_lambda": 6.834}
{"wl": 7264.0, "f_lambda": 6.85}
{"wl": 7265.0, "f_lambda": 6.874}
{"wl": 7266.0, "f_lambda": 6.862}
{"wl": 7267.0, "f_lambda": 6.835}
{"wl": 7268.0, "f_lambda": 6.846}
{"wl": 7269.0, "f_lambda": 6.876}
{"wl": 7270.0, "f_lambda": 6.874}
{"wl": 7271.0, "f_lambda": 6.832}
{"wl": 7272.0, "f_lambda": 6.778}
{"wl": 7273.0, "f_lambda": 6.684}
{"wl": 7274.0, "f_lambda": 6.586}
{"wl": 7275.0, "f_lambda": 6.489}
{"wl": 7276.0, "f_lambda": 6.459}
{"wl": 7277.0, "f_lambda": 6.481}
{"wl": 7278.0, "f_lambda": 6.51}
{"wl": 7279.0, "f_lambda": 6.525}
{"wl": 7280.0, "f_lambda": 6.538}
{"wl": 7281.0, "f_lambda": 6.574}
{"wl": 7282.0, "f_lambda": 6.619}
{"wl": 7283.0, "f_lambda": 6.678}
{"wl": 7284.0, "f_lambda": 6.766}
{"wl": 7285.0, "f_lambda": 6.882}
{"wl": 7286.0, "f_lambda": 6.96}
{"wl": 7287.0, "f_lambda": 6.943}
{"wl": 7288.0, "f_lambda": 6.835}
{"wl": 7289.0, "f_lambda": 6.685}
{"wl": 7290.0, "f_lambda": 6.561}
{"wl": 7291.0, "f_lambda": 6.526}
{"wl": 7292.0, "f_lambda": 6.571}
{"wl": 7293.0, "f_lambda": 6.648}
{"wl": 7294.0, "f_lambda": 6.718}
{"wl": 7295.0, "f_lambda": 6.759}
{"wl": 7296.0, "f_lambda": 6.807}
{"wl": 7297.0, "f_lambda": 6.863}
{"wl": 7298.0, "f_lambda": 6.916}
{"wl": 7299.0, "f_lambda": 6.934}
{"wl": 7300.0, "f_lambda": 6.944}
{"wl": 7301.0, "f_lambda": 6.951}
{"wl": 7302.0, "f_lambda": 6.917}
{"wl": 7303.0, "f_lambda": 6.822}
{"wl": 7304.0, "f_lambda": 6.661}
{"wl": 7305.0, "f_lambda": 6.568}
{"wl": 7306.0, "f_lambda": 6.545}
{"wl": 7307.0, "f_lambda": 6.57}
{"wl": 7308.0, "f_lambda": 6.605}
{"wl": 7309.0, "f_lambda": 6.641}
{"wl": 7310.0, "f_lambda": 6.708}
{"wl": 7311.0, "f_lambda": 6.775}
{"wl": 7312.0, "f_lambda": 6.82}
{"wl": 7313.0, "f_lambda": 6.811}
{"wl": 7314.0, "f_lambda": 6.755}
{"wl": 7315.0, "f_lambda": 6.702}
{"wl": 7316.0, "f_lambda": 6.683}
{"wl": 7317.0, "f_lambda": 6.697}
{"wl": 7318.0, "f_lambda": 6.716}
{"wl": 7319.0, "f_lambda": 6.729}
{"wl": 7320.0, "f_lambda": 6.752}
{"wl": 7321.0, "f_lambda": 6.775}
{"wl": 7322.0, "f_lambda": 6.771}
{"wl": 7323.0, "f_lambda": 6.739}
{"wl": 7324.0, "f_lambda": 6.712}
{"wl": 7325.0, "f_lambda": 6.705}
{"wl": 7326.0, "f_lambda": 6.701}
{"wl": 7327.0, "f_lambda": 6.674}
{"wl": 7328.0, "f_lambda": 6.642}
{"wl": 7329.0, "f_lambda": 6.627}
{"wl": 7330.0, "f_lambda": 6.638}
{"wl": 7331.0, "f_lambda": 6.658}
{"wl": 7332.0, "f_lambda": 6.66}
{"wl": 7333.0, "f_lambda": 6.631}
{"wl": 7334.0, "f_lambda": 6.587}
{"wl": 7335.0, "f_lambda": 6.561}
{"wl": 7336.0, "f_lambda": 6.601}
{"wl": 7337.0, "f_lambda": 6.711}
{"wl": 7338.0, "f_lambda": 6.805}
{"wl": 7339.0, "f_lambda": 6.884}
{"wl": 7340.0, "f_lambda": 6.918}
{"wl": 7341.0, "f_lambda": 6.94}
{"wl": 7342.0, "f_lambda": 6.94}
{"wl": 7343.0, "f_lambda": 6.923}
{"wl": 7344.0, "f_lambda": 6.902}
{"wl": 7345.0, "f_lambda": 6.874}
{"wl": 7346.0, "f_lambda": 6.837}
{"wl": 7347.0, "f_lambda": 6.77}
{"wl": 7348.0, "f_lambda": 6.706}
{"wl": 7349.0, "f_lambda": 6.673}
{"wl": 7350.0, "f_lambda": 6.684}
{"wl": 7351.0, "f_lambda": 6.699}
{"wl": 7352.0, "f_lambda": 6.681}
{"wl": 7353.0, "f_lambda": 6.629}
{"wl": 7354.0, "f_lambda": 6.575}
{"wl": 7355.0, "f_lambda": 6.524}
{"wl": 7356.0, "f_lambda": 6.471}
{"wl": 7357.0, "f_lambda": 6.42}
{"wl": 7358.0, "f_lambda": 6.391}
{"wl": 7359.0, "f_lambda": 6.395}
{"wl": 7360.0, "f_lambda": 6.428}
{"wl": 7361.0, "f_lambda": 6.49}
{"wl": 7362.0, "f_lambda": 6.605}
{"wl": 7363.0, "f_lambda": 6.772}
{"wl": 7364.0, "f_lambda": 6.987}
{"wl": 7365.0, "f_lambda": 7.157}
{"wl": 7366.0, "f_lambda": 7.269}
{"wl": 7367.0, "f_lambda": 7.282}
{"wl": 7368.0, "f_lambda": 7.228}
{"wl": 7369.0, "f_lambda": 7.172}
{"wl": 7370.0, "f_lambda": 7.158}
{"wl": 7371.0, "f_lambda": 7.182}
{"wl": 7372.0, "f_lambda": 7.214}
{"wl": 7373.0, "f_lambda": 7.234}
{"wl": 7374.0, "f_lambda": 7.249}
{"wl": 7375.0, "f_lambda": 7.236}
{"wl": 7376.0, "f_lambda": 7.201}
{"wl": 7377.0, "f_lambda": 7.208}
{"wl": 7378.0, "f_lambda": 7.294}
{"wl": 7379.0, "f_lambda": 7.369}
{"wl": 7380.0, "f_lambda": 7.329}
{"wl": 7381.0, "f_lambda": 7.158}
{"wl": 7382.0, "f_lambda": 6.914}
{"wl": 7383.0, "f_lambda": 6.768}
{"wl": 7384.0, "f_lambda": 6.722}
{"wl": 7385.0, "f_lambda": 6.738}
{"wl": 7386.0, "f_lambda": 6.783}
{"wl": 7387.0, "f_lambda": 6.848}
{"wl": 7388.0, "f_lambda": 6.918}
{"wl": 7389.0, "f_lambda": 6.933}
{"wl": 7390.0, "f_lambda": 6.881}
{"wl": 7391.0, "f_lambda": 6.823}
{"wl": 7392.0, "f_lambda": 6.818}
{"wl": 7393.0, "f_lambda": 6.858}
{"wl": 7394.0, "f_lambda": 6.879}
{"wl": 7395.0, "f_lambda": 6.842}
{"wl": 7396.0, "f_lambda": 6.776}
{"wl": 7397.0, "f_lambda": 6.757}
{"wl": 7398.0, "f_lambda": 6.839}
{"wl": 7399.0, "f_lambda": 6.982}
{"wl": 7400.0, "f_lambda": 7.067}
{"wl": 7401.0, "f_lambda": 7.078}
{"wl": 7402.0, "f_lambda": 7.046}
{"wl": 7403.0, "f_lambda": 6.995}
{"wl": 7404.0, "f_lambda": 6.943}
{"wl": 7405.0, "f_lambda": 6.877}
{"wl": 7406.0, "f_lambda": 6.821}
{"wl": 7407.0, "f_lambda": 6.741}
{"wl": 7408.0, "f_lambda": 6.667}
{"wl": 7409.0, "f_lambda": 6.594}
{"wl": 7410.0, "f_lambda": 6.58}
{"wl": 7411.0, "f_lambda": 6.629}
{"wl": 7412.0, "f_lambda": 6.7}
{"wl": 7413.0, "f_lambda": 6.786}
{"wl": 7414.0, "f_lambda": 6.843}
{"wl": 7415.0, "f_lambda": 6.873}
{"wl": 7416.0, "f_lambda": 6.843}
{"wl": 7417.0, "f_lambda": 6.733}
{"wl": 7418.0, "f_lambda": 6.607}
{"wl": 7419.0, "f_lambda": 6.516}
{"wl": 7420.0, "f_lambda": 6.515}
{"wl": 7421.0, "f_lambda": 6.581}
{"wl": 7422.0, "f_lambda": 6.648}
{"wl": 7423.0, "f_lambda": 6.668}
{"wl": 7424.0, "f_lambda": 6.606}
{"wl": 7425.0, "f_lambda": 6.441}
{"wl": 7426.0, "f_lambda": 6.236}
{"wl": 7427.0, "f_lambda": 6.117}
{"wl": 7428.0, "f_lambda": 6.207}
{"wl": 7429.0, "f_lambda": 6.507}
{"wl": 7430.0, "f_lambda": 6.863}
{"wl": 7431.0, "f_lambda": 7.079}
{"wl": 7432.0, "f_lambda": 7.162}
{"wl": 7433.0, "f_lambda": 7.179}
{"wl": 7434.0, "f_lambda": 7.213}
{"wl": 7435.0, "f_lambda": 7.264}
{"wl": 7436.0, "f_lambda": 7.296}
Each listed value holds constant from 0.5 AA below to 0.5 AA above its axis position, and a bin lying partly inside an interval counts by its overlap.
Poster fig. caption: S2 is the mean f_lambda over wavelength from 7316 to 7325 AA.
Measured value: 6.73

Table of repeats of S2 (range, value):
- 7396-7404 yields 6.95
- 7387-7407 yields 6.9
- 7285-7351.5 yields 6.74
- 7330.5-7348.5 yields 6.77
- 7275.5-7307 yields 6.71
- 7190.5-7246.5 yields 6.31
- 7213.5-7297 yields 6.58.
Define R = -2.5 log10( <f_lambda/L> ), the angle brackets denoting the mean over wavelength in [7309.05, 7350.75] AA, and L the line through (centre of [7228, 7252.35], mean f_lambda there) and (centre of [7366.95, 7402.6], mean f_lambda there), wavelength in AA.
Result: 0.014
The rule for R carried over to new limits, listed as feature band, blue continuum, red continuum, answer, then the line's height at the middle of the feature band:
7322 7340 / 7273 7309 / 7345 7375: 0.014 mag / 6.77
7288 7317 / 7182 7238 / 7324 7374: -0.019 mag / 6.61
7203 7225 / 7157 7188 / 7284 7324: 0.033 mag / 6.36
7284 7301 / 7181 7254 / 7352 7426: -0.038 mag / 6.55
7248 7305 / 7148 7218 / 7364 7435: -0.038 mag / 6.5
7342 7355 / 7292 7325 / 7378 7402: 0.014 mag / 6.84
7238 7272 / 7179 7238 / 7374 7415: -0.039 mag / 6.44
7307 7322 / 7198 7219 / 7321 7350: -0.014 mag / 6.64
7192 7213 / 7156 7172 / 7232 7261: 0.029 mag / 6.39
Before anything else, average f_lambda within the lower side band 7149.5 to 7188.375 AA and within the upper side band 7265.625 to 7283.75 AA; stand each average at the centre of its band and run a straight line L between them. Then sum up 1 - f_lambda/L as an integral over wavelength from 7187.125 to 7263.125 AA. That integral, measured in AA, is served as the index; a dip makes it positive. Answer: 0.7 AA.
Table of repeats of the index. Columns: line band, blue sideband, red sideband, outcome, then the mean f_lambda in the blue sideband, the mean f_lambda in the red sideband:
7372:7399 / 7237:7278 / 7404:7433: -1.3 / 6.65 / 6.67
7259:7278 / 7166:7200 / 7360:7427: -0.8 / 6.22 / 6.88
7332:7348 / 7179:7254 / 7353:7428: -0.2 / 6.33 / 6.83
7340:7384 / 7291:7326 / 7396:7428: -1.2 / 6.74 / 6.71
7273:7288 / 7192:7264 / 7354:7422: -0.2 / 6.41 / 6.87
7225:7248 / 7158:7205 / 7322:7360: -0.4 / 6.2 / 6.69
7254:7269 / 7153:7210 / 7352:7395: -0.7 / 6.21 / 6.91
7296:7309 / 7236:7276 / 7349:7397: 0.0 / 6.66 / 6.89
